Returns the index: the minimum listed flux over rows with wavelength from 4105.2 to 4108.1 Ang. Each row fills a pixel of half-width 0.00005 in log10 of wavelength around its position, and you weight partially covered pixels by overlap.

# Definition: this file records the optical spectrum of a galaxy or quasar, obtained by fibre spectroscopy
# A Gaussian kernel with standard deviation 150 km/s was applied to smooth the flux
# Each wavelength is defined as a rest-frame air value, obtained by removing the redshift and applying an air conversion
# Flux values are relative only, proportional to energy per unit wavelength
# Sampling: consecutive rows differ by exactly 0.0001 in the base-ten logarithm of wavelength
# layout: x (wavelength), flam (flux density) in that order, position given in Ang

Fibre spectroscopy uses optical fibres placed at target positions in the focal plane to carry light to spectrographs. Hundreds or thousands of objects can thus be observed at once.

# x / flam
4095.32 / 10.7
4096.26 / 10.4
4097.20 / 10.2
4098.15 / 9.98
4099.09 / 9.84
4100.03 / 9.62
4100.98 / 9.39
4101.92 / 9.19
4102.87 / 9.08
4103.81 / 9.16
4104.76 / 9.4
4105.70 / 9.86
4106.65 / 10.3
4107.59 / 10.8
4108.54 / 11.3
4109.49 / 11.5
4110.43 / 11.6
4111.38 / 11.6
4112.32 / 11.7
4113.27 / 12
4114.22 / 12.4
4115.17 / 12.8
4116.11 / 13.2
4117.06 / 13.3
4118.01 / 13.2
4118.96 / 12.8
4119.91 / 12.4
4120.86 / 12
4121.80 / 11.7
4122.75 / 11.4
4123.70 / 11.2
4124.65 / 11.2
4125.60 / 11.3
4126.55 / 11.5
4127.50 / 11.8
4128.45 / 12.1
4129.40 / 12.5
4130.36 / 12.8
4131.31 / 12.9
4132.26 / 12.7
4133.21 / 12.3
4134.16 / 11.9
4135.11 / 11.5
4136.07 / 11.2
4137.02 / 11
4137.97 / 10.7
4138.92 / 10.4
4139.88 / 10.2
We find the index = 9.86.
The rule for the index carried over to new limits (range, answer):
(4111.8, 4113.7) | 11.7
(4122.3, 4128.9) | 11.2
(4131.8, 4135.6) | 11.5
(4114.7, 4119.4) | 12.8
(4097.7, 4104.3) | 9.08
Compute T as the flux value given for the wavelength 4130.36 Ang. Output 12.8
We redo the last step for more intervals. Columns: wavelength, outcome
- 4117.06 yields 13.3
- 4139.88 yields 10.2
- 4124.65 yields 11.2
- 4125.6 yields 11.3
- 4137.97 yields 10.7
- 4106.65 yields 10.3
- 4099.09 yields 9.84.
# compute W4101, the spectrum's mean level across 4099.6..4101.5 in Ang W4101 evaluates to 9.49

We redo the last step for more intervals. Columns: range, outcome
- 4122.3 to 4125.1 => 11.3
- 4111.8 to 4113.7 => 11.9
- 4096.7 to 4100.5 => 9.93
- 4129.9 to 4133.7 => 12.7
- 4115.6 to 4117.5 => 13.3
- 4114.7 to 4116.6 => 13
